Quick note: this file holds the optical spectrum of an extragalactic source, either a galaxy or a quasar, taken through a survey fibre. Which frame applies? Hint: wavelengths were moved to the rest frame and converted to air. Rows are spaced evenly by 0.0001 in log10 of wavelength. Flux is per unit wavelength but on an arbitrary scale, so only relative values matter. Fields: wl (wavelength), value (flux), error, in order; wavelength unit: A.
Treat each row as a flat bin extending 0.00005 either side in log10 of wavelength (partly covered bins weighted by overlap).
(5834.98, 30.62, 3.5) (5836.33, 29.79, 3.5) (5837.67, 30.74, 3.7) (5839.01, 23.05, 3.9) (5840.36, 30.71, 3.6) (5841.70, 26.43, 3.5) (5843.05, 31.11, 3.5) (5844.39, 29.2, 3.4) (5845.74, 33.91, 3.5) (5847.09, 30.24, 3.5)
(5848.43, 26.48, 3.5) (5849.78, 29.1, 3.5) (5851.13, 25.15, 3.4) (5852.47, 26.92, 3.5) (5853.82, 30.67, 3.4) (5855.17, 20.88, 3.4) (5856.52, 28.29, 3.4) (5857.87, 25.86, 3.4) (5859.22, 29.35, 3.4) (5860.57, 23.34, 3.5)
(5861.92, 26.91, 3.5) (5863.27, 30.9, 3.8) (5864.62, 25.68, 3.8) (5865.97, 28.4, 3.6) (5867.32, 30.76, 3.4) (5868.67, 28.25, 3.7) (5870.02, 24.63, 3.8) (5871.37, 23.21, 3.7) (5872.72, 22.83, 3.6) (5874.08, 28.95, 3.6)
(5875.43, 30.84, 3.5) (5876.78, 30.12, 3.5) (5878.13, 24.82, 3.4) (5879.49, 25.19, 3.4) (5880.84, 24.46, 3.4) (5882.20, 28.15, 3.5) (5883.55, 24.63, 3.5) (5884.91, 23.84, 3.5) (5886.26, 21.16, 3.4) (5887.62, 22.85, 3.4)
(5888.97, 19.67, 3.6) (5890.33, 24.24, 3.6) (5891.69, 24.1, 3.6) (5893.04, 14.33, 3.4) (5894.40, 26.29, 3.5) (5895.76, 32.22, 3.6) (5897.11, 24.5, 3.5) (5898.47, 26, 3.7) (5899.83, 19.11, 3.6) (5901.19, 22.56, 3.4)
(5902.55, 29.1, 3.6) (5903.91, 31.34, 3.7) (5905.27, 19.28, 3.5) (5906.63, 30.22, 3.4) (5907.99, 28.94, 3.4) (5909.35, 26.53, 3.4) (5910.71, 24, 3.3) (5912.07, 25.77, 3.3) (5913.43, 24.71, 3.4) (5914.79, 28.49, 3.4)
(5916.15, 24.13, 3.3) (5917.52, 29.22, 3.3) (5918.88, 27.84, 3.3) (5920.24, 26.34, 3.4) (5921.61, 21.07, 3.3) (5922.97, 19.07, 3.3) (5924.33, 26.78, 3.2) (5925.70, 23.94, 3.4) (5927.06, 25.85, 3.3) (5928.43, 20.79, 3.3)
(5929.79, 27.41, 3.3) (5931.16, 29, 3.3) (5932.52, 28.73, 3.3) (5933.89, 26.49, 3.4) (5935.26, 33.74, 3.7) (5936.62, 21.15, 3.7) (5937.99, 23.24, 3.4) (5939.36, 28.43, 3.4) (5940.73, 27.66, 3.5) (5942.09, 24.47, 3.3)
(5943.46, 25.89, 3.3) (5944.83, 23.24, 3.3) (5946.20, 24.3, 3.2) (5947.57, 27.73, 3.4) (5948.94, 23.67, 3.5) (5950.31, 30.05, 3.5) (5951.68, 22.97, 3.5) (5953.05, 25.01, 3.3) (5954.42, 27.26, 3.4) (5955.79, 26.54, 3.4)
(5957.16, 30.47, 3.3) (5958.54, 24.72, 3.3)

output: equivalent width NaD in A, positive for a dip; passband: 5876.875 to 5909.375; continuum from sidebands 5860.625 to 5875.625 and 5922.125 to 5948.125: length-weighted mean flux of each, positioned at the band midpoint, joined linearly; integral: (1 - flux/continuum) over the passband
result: 2.2 A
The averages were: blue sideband 27.1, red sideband 25.6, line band 24.8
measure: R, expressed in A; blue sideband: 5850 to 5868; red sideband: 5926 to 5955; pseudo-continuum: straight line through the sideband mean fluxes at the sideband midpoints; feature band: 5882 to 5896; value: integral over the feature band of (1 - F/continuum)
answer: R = 1.8 A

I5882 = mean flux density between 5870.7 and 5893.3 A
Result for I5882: 24.5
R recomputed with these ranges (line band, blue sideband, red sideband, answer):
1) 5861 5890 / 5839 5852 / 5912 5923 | 1.57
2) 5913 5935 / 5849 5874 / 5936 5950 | -0.24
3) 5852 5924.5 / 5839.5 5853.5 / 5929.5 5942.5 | 6.10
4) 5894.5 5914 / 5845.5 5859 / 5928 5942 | 0.72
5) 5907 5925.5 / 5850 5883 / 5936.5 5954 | 0.21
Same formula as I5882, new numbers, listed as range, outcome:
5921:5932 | 24.3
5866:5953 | 25.6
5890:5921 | 25.6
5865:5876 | 27.2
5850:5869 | 27.3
